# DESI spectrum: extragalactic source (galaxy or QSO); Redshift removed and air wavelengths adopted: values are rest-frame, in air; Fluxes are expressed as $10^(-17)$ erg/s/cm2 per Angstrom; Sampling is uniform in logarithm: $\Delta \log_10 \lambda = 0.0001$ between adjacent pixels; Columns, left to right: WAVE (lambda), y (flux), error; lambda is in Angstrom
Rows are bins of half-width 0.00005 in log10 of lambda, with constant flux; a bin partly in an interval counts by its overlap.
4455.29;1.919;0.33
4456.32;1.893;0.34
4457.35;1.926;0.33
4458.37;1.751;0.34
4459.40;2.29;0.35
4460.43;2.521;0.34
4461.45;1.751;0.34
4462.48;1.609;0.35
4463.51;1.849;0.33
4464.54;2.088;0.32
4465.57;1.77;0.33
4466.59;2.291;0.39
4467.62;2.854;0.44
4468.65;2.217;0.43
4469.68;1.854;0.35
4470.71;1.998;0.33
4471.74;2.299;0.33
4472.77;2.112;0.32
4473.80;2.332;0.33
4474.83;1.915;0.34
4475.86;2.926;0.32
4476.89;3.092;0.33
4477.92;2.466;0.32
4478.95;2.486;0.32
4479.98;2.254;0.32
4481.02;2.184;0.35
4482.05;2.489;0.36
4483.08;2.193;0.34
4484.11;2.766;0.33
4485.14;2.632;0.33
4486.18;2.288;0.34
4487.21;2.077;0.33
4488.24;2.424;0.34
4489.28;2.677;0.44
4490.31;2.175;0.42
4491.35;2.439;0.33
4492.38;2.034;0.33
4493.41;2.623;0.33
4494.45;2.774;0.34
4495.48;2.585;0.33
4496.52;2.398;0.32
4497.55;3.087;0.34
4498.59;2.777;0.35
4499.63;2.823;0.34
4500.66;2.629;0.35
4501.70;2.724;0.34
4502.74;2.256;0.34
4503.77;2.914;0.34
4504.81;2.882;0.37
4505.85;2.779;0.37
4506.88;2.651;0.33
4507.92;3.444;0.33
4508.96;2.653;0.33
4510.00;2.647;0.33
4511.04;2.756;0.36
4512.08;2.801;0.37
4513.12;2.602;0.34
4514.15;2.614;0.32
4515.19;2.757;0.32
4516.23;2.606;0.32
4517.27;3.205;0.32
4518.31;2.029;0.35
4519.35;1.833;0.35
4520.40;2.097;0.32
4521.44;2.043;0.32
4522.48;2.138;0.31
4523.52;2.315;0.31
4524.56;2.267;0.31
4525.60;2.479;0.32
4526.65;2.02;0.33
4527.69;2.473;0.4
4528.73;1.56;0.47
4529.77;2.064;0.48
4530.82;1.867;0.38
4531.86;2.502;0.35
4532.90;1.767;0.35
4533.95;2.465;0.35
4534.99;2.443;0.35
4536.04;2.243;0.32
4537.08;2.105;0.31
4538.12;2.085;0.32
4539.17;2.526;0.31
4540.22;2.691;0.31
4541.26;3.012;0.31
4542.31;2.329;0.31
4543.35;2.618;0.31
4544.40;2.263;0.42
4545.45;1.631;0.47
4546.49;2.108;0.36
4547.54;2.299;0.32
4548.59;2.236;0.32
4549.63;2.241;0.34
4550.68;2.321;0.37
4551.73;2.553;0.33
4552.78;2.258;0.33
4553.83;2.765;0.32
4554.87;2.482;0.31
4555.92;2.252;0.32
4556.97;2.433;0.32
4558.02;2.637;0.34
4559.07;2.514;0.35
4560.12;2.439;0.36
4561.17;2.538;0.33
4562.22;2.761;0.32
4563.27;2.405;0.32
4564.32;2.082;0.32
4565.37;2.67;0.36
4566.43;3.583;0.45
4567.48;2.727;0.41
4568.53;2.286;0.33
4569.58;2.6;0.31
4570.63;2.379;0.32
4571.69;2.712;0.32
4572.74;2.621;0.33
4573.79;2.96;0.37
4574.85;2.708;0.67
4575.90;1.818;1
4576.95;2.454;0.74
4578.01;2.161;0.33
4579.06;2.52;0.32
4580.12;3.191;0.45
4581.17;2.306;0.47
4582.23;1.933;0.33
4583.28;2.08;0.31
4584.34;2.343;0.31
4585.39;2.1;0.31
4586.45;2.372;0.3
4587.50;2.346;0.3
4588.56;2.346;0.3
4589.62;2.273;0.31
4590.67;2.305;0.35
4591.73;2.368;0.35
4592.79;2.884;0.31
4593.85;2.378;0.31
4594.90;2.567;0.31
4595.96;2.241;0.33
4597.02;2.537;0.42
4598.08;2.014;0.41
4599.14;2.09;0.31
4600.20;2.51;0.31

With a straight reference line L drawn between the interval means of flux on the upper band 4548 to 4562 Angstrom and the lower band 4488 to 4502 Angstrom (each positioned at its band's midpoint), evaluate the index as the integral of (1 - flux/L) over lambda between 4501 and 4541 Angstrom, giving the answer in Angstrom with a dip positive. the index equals 1.4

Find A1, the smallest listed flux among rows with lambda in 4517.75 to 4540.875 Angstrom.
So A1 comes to 1.56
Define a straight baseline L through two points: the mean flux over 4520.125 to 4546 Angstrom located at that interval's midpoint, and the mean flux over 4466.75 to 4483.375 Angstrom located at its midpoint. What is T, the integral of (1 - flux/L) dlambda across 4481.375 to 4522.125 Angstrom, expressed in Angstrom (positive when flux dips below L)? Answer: -4.66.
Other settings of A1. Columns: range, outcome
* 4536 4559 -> 1.631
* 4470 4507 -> 1.915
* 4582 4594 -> 1.933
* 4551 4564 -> 2.252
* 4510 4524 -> 1.833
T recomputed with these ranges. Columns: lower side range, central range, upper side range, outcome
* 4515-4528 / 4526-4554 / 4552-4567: 1.9 Angstrom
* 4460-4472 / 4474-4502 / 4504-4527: -2.8 Angstrom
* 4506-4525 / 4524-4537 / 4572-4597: 1.7 Angstrom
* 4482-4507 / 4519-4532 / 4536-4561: 1.8 Angstrom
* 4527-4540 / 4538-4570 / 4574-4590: -3.1 Angstrom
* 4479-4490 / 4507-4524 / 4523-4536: -2.1 Angstrom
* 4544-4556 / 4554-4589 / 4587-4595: -1.8 Angstrom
